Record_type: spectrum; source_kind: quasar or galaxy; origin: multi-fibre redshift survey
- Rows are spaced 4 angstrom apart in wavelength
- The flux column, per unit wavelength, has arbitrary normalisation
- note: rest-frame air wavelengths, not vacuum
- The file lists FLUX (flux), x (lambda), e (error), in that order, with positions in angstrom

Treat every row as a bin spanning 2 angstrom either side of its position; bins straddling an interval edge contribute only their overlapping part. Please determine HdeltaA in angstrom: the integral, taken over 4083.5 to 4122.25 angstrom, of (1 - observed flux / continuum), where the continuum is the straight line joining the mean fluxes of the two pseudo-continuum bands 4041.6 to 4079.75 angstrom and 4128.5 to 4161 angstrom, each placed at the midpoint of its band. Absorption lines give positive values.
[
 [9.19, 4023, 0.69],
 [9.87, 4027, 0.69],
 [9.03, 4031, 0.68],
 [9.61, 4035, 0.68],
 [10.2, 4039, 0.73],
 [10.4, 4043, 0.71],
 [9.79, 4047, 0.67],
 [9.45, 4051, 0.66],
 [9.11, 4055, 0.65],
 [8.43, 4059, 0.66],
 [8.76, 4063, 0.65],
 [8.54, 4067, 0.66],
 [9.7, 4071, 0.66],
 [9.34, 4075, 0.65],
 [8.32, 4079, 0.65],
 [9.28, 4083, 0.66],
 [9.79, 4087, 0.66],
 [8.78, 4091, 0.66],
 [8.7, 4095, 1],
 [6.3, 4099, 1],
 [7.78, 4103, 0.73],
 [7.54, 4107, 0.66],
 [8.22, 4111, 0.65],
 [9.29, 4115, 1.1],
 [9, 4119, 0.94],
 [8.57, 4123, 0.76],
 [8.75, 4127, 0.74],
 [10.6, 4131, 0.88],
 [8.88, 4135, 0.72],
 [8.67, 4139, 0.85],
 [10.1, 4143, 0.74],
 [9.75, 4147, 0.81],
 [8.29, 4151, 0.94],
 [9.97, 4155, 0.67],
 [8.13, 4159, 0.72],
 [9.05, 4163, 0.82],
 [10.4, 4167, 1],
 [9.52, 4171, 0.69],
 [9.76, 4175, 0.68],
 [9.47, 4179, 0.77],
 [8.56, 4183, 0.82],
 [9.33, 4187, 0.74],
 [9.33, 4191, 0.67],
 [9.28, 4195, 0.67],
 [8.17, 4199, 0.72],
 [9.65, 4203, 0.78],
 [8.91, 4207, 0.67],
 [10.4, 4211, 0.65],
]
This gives 3.45 angstrom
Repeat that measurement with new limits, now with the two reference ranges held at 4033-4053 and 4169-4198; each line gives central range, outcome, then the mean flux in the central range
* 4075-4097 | 1.6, 9.01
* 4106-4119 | 1.5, 8.51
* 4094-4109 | 3.3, 7.51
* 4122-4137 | 0.4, 9.24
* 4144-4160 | 0.4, 9.16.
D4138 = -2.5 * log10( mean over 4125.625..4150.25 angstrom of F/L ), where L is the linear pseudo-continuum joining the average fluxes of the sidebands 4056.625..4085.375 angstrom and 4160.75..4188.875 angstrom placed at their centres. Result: -0.02 mag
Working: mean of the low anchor 8.92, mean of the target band 9.42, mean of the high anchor 9.43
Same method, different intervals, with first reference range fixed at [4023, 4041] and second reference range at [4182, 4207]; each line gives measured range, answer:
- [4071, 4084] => 0.047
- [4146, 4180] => -0.022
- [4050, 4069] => 0.083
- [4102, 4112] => 0.196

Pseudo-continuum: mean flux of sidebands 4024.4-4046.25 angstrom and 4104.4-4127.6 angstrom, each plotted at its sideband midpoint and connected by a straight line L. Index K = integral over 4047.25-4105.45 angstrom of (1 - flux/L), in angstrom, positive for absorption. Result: 2.6 angstrom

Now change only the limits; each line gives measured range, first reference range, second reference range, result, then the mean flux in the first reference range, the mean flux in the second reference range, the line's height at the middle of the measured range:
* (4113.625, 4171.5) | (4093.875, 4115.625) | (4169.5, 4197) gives -4.76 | 7.86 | 9.32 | 8.56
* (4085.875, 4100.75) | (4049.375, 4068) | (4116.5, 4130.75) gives 0.99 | 8.86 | 9.02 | 8.94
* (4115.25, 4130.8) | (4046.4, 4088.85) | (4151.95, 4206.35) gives 0.23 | 9.11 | 9.25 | 9.18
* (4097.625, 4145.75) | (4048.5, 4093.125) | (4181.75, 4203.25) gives 1.86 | 9.05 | 9.02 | 9.04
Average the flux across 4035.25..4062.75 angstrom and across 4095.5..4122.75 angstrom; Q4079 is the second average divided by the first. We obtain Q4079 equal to 0.85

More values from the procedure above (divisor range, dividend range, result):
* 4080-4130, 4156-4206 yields 1.08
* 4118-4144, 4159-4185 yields 1.02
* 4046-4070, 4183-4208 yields 1.01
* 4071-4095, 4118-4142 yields 1.00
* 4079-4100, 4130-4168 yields 1.08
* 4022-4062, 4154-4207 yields 0.97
